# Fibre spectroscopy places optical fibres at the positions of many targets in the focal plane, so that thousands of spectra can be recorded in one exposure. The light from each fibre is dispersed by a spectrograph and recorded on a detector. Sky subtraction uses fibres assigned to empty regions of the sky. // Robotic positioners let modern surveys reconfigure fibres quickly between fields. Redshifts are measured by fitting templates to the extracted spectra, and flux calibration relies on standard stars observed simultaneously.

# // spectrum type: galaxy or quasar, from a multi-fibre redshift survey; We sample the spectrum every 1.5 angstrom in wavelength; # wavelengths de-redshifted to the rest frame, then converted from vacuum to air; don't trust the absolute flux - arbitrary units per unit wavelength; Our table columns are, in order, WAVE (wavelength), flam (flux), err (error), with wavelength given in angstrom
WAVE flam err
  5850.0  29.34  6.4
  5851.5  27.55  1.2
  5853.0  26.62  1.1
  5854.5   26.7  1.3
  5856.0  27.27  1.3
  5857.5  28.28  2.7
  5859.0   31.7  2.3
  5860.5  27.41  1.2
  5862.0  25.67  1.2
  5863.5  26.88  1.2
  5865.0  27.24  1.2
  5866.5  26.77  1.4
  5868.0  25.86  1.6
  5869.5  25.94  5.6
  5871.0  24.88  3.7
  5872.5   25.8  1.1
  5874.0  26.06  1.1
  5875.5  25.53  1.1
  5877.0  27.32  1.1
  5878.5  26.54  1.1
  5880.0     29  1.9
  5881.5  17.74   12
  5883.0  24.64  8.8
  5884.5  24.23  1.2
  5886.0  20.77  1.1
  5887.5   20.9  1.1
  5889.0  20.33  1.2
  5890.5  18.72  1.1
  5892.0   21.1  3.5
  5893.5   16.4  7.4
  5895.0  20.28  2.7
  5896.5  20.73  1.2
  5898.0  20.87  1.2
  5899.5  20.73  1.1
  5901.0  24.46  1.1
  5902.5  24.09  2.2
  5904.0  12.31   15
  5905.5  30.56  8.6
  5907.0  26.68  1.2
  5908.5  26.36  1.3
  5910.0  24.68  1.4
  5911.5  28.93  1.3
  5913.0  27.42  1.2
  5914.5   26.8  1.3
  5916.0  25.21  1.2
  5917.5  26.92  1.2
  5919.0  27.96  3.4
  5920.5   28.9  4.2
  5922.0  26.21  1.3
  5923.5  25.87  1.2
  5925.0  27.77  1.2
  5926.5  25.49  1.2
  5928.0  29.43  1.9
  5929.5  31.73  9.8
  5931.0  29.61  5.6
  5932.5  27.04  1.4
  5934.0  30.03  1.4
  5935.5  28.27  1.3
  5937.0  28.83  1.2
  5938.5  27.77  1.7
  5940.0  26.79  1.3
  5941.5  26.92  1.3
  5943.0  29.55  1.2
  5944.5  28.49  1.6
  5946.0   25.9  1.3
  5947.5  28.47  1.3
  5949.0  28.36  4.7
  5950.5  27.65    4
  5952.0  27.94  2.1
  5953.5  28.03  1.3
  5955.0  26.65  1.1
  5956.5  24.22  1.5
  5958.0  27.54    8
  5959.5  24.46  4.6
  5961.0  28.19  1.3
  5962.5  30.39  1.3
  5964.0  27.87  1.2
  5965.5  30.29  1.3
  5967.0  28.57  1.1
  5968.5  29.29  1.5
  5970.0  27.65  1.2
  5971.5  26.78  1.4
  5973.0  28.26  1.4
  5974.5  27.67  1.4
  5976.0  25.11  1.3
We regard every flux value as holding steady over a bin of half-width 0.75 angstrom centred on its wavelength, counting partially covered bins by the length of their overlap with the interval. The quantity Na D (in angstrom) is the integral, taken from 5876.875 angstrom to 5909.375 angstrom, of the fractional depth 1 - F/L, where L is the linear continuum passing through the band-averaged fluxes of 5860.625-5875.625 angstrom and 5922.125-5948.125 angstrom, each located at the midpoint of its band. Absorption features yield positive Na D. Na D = 5.4 angstrom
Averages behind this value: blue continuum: 26.1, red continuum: 28.1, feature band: 22.4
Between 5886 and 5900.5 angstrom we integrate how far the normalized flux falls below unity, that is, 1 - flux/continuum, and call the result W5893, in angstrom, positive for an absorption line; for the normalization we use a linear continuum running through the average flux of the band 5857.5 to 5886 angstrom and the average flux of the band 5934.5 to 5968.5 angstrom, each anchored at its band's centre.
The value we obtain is 3.5 angstrom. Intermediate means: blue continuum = 26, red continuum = 27.8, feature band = 20.1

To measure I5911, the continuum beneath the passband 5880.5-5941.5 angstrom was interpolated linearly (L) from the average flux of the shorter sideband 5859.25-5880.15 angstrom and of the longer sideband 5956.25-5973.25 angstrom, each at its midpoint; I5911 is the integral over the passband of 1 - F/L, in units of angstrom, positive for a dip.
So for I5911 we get 5.1 angstrom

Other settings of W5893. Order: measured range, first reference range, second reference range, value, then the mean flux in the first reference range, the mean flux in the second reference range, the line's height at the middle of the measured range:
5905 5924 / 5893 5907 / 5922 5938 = -1.8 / 21.5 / 28.3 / 24.8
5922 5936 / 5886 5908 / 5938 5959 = -1.7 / 21.3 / 27.4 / 25.1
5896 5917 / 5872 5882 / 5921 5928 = 1.6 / 25.6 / 26.8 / 26.3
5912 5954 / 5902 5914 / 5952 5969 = -2.3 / 25.2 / 27.8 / 26.4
